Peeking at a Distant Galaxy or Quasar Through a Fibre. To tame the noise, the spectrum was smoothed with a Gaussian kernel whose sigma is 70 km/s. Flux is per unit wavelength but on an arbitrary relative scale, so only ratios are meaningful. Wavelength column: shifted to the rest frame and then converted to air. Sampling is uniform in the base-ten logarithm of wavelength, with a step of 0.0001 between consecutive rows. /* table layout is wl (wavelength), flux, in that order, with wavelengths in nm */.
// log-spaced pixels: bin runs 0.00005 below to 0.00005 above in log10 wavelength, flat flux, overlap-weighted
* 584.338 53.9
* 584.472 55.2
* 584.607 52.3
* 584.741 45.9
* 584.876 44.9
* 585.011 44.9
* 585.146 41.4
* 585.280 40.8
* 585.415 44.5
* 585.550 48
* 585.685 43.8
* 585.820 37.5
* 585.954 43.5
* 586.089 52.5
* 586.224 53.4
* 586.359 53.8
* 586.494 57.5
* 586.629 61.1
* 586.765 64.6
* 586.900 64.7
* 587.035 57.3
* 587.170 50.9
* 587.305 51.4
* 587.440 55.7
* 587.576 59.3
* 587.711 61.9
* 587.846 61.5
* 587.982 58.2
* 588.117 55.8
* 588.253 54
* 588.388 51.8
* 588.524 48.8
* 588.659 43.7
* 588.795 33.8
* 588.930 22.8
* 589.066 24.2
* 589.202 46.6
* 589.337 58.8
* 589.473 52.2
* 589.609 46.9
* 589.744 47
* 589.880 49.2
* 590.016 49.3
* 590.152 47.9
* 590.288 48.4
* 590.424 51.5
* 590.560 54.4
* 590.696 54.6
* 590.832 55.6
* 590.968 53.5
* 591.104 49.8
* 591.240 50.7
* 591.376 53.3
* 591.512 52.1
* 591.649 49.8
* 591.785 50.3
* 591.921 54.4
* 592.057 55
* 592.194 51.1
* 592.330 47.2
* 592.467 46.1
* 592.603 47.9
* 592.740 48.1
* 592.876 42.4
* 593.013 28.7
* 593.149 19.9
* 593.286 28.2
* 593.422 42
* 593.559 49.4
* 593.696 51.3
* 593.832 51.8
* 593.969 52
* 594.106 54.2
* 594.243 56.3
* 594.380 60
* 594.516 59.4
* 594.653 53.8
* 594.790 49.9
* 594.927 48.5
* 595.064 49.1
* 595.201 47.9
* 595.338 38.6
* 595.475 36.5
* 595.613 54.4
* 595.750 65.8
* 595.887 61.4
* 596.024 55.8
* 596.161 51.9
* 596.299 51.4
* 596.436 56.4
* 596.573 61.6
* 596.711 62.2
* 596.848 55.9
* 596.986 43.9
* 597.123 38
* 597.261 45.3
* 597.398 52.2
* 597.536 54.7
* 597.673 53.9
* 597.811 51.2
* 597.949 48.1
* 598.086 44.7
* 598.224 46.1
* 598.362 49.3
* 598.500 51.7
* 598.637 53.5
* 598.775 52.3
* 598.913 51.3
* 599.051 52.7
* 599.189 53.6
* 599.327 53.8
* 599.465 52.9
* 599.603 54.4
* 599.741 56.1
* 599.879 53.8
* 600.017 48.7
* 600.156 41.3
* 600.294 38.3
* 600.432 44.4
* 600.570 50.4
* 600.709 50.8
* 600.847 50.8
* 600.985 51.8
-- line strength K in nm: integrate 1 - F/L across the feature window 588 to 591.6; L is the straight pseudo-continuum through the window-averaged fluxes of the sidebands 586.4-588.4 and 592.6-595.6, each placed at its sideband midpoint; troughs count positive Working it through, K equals 0.340 nm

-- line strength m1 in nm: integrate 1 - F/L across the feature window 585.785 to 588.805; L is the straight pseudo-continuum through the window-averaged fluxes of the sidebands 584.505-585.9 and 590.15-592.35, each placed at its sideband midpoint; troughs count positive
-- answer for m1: -0.45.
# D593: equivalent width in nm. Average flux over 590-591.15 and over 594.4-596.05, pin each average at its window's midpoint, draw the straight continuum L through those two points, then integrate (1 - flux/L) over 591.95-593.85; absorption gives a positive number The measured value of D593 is 0.31 nm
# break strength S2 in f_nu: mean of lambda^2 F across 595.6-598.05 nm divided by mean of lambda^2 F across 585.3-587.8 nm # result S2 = 1.0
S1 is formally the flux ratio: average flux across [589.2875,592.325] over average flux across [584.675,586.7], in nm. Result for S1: 1.08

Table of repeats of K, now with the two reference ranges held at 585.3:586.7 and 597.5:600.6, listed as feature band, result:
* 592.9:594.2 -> 0.20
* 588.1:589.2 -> 0.18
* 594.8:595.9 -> 0.01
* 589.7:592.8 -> -0.07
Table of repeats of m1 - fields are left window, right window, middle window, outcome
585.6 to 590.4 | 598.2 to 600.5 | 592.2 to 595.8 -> 0.23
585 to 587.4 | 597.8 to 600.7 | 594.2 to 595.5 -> 0.00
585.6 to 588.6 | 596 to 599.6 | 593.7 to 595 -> -0.03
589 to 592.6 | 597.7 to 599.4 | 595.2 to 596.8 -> -0.11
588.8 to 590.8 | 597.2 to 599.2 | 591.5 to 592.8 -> -0.07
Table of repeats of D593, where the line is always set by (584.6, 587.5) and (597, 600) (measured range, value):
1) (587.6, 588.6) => -0.11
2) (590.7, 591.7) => -0.03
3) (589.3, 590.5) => 0.01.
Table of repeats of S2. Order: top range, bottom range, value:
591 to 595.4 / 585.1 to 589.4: 0.98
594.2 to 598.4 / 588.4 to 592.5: 1.09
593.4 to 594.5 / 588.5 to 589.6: 1.30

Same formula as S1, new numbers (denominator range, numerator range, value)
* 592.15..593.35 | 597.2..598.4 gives 1.25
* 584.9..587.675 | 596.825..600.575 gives 0.97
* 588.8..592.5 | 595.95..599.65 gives 1.06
